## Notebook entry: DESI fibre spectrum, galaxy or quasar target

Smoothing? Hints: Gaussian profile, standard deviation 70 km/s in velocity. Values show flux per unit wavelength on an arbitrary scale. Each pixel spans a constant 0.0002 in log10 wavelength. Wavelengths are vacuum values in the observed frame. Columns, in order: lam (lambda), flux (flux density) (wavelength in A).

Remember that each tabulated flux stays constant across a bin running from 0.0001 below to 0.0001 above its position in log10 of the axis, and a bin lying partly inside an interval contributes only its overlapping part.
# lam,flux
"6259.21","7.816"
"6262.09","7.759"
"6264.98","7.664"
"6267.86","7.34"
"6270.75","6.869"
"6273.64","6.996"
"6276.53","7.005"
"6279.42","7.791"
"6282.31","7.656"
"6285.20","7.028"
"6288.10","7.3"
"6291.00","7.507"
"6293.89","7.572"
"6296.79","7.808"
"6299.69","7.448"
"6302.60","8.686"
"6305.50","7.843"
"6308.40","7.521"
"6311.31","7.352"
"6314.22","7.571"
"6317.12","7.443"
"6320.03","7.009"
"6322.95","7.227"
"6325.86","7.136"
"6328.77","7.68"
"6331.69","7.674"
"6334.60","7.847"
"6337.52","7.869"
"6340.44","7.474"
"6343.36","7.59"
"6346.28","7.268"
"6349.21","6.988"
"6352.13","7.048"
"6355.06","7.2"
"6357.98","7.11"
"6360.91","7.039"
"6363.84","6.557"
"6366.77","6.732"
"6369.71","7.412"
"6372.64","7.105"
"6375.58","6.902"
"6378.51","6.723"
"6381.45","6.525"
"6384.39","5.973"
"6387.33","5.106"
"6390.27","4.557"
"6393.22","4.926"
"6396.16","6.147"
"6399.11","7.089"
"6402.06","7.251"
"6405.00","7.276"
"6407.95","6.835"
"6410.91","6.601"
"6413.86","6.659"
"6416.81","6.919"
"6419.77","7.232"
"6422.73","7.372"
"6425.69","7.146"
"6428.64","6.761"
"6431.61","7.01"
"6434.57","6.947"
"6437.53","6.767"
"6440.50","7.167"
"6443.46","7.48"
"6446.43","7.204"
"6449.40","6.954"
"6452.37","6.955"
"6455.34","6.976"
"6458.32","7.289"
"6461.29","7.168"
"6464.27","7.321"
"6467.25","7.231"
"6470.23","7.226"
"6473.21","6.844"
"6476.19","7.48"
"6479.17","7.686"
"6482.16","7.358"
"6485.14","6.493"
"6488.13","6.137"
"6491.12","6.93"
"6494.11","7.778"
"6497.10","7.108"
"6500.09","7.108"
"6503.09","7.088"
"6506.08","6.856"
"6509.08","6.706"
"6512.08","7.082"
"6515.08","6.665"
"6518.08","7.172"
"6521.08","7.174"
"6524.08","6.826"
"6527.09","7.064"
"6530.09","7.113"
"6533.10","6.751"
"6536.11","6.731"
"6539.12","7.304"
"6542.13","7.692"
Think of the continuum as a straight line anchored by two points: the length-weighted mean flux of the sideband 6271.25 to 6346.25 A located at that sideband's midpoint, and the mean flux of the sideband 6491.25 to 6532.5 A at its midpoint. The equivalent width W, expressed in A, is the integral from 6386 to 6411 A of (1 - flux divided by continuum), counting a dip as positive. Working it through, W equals 3.8 A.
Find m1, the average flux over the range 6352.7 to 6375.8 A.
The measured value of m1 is 7.01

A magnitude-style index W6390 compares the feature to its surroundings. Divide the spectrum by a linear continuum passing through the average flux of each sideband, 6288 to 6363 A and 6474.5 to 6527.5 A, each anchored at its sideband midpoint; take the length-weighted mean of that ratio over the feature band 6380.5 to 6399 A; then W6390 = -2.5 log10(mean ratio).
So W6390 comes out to 0.284 mag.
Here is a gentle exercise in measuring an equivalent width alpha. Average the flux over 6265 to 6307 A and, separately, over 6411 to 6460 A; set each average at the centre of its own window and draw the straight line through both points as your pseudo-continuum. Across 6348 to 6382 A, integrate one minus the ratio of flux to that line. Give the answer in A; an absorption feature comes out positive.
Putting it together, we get 1.4 A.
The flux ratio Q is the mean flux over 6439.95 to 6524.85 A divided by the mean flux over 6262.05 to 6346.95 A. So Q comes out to 0.9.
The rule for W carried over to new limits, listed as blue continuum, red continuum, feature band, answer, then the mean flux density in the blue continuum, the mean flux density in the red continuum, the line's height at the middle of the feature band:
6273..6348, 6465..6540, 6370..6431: 5.9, 7.52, 7.04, 7.29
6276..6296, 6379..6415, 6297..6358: -4.3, 7.44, 6.25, 7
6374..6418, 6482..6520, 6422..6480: -4.1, 6.37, 6.95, 6.67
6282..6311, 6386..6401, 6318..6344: -2.2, 7.62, 5.61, 6.91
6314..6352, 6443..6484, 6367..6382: 0.9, 7.43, 7.21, 7.36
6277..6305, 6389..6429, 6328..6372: -1.0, 7.63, 6.63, 7.13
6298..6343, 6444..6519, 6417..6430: 0.3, 7.59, 7.08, 7.26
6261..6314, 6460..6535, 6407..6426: 0.7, 7.51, 7.05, 7.23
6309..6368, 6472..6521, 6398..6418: 0.7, 7.3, 7.04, 7.18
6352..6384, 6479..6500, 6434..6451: -0.3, 6.9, 7.03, 6.98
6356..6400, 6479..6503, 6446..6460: -0.5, 6.39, 7.04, 6.82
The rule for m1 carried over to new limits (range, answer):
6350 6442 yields 6.72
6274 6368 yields 7.4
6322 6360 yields 7.39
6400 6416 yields 6.93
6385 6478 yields 6.83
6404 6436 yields 6.97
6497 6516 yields 6.94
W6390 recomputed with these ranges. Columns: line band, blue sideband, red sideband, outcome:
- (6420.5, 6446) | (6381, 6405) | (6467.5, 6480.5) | -0.07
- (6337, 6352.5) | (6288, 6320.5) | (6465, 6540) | 0.02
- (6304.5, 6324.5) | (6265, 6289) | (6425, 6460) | -0.03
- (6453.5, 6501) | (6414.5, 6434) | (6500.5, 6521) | -0.02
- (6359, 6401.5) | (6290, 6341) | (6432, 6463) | 0.16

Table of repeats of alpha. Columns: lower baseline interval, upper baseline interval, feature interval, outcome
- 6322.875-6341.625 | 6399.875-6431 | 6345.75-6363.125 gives 0.8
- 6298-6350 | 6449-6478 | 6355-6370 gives 1.0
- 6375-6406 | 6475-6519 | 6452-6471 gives -1.2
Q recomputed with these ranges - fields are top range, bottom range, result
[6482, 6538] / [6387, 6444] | 1.04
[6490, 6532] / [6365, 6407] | 1.10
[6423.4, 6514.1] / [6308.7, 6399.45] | 1.02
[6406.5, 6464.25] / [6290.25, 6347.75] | 0.93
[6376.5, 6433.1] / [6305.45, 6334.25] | 0.88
